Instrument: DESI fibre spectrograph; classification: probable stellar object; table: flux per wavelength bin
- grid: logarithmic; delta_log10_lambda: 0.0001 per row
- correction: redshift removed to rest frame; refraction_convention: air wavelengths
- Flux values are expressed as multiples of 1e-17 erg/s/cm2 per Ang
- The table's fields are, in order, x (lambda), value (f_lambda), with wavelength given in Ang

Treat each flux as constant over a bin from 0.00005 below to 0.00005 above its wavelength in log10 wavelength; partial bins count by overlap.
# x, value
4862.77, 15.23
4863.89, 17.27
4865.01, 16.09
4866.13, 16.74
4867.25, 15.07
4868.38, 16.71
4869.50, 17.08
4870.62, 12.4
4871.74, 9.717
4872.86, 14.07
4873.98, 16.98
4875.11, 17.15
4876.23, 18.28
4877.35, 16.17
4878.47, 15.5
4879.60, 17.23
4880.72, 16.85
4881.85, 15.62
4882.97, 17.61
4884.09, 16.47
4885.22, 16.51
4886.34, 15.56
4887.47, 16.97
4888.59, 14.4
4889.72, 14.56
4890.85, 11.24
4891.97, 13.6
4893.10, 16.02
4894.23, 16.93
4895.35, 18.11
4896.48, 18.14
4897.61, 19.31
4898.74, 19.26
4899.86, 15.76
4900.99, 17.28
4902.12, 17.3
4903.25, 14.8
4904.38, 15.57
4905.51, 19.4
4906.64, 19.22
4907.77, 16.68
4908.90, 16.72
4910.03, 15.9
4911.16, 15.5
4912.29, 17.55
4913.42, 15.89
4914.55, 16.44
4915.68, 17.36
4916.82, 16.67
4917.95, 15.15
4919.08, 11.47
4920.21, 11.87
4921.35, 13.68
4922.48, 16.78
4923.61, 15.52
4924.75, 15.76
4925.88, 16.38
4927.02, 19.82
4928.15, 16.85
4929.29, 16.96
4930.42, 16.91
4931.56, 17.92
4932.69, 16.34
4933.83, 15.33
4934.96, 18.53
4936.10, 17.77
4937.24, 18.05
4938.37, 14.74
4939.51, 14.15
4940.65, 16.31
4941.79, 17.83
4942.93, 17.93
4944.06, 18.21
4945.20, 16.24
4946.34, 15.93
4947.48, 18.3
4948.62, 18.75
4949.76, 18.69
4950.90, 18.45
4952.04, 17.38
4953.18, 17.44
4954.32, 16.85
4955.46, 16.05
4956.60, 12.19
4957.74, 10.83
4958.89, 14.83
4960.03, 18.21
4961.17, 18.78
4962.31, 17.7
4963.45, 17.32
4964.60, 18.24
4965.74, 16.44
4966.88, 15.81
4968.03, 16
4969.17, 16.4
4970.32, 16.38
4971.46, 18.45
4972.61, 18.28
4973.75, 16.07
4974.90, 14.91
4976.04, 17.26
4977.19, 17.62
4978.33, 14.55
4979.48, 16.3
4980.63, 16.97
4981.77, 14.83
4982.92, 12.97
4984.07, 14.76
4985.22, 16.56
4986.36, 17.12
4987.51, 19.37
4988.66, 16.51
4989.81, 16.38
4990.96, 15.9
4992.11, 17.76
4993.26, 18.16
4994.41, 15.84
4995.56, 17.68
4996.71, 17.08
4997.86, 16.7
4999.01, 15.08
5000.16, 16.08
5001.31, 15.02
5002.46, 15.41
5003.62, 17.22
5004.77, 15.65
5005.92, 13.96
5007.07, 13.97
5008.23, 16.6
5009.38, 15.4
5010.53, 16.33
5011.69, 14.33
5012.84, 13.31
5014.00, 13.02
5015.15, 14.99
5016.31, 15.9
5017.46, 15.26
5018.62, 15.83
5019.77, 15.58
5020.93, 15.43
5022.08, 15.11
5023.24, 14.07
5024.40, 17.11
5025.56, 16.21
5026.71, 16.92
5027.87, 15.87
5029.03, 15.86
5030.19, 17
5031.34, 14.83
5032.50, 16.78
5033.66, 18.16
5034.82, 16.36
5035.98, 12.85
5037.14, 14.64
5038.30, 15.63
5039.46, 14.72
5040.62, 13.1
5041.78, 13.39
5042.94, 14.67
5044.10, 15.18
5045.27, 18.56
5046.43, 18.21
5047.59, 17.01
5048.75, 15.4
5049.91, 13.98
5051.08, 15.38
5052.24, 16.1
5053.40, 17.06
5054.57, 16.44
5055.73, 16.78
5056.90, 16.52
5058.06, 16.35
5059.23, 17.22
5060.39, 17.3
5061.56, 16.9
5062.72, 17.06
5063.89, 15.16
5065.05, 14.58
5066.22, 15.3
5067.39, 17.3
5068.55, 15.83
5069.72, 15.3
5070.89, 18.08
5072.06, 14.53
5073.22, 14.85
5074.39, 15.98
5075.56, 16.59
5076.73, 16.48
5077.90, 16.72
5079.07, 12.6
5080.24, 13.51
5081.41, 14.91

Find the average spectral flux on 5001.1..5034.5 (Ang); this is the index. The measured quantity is 15.6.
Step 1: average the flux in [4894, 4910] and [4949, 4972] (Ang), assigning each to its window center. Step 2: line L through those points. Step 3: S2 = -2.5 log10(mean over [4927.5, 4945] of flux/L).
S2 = 0.002 mag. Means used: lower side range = 17.4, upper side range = 16.6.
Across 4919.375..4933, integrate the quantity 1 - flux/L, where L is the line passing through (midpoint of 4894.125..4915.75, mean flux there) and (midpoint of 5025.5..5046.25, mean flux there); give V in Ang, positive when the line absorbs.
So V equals 0.6 Ang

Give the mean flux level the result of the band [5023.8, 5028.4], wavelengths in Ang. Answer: 16.5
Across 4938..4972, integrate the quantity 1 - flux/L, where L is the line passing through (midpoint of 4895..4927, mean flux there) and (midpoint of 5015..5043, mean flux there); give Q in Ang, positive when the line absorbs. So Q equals -1.3 Ang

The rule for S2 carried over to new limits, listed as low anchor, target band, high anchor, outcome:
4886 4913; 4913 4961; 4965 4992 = 0.00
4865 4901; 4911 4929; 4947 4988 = 0.03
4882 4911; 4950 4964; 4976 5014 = -0.02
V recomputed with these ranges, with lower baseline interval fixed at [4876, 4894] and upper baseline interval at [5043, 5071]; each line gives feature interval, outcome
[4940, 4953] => -1.35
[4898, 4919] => -1.15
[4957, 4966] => -0.26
